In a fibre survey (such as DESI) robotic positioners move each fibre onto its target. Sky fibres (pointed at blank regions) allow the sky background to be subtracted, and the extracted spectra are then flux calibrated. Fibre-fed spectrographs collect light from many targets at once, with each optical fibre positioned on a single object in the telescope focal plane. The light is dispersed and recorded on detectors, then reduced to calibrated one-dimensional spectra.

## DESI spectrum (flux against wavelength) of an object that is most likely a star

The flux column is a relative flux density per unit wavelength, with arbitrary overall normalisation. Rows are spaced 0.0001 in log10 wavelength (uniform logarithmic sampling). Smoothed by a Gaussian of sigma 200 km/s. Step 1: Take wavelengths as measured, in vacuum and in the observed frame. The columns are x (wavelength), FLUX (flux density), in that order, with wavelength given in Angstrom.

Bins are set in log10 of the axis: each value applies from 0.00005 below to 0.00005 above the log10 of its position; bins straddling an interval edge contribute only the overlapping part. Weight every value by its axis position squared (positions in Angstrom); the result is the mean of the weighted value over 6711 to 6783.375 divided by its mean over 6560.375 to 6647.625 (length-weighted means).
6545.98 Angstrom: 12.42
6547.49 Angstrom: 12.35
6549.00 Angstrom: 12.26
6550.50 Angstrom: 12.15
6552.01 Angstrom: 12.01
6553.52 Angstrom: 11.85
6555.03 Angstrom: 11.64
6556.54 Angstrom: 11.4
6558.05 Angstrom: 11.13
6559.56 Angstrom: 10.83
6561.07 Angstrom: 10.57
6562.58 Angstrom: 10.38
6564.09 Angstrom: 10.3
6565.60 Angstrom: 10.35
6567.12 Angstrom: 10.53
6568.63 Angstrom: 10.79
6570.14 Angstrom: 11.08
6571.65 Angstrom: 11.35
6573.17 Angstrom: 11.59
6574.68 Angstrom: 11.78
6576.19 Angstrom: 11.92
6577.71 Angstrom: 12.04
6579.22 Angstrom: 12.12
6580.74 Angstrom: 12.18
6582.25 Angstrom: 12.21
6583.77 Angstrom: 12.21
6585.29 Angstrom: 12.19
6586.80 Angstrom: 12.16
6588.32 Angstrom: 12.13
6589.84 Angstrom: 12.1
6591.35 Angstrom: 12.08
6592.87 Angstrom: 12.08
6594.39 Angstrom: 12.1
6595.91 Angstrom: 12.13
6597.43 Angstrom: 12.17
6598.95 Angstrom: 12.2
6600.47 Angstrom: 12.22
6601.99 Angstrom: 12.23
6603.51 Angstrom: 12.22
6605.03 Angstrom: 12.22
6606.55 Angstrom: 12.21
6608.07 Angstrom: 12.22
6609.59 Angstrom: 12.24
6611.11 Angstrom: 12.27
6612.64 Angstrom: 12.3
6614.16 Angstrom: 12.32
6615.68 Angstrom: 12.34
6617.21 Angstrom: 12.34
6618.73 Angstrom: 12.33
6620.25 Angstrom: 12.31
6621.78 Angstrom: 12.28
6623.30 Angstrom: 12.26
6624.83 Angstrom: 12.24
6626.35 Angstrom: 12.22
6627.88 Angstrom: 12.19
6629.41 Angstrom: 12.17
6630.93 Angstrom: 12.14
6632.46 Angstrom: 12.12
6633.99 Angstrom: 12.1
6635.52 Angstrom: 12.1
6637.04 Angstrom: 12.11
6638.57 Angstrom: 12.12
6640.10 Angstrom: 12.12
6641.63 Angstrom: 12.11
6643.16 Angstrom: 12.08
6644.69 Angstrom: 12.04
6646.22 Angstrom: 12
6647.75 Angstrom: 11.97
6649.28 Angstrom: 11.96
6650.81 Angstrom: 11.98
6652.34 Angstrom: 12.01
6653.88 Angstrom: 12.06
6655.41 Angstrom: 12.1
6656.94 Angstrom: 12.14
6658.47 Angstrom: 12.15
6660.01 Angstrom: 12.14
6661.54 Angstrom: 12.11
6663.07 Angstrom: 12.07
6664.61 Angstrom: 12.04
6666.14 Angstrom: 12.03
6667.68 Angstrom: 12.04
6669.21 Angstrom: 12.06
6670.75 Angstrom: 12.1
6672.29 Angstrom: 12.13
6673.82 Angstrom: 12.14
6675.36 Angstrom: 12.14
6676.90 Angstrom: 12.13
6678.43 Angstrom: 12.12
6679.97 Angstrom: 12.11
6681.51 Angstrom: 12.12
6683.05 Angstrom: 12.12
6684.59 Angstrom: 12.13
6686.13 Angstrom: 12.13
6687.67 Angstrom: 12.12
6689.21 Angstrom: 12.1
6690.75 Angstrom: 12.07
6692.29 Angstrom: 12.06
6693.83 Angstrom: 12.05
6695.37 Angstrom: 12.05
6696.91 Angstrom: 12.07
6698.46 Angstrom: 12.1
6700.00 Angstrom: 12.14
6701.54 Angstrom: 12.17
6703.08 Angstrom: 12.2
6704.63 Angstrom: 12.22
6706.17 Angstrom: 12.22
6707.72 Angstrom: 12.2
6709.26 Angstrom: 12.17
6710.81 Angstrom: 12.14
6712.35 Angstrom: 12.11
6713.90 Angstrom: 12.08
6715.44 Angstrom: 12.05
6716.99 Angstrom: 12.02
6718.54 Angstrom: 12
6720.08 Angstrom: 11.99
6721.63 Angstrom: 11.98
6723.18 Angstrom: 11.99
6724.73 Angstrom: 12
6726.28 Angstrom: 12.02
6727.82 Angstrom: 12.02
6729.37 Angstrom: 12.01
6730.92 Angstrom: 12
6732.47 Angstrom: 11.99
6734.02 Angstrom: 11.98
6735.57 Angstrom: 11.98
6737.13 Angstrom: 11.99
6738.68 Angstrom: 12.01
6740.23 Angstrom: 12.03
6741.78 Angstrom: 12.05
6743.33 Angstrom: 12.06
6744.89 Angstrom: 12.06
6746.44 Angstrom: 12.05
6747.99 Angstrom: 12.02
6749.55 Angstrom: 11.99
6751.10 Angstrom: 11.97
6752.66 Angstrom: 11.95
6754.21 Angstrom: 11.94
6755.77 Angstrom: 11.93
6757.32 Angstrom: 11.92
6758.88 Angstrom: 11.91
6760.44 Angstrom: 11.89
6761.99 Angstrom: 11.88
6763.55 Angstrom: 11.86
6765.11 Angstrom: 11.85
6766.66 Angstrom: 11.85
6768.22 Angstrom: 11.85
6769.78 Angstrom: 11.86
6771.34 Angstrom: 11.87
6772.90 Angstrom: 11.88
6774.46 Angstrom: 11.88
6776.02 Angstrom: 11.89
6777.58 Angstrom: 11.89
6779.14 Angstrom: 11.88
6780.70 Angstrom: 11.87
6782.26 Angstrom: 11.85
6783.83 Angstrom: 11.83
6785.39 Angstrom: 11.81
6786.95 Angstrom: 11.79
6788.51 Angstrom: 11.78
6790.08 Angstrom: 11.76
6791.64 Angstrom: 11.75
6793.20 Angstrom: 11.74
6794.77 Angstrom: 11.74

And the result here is 1.0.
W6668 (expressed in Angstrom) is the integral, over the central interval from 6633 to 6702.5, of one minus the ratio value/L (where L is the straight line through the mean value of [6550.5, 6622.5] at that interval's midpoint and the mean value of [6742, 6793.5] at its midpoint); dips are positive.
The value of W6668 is -1.4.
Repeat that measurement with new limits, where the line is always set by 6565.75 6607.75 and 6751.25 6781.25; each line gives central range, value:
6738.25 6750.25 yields -0.1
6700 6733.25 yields -0.5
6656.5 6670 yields -0.2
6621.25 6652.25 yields -0.5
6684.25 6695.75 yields -0.2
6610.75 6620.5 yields -0.3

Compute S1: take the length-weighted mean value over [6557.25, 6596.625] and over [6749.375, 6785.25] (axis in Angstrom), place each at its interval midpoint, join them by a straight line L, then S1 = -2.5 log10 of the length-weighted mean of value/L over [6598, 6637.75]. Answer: -0.06 mag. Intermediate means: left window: 11.6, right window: 11.9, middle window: 12.2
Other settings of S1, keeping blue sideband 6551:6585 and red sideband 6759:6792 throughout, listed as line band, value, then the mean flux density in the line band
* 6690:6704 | -0.039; 12.1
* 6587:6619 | -0.068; 12.2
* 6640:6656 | -0.043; 12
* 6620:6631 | -0.065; 12.2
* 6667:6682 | -0.044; 12.1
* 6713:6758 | -0.022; 12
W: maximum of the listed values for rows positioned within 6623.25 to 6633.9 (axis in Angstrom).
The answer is 12.26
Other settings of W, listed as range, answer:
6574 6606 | 12.23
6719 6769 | 12.06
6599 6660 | 12.34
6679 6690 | 12.13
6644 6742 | 12.22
